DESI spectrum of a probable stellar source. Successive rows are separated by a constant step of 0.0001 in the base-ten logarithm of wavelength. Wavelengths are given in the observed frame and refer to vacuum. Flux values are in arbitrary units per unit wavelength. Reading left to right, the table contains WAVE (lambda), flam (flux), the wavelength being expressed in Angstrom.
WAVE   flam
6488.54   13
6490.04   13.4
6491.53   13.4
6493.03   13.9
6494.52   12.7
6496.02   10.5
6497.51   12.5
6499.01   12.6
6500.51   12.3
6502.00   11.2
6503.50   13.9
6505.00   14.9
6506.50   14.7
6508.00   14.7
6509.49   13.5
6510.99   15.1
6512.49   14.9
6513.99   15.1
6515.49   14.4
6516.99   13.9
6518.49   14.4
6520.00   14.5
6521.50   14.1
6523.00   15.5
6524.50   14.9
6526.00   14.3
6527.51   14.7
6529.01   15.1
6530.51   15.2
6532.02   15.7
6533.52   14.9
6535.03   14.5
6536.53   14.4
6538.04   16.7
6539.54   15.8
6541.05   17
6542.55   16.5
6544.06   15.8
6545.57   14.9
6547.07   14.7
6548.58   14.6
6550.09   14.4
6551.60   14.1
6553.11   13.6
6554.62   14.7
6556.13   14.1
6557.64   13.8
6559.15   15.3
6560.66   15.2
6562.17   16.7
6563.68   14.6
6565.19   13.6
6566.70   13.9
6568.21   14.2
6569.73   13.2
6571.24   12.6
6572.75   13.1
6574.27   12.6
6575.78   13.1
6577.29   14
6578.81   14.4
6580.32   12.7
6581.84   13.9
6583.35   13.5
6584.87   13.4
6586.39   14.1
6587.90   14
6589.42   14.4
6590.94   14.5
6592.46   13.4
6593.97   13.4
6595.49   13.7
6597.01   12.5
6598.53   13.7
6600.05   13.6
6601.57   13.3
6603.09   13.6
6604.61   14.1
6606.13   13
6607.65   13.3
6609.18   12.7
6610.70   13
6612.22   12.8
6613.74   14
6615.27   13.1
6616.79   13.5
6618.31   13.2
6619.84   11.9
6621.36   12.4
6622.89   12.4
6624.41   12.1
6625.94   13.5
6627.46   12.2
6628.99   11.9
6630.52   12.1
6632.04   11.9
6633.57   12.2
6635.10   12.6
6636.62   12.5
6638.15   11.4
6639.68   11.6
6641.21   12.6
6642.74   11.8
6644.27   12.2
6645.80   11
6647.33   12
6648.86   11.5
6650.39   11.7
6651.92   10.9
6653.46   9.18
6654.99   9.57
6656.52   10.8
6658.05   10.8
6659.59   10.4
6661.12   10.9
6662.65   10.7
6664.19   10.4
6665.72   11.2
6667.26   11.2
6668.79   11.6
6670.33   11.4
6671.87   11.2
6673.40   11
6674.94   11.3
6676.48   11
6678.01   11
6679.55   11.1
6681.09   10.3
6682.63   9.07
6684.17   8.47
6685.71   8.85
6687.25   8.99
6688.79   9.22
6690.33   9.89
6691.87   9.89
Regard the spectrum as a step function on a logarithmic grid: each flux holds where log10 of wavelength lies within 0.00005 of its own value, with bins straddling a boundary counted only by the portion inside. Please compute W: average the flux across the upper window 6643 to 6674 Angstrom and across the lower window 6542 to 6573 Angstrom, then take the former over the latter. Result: 0.8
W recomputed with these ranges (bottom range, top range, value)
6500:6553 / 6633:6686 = 0.75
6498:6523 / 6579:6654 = 0.91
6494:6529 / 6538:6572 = 1.06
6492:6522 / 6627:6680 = 0.83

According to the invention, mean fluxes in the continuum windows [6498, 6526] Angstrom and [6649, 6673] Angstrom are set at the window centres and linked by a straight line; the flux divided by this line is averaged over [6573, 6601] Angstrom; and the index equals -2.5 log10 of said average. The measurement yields -0.09 mag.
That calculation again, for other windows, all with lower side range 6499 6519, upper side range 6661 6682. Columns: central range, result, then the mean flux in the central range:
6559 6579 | -0.09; 14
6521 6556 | -0.12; 15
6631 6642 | -0.04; 12.1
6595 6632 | -0.08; 13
